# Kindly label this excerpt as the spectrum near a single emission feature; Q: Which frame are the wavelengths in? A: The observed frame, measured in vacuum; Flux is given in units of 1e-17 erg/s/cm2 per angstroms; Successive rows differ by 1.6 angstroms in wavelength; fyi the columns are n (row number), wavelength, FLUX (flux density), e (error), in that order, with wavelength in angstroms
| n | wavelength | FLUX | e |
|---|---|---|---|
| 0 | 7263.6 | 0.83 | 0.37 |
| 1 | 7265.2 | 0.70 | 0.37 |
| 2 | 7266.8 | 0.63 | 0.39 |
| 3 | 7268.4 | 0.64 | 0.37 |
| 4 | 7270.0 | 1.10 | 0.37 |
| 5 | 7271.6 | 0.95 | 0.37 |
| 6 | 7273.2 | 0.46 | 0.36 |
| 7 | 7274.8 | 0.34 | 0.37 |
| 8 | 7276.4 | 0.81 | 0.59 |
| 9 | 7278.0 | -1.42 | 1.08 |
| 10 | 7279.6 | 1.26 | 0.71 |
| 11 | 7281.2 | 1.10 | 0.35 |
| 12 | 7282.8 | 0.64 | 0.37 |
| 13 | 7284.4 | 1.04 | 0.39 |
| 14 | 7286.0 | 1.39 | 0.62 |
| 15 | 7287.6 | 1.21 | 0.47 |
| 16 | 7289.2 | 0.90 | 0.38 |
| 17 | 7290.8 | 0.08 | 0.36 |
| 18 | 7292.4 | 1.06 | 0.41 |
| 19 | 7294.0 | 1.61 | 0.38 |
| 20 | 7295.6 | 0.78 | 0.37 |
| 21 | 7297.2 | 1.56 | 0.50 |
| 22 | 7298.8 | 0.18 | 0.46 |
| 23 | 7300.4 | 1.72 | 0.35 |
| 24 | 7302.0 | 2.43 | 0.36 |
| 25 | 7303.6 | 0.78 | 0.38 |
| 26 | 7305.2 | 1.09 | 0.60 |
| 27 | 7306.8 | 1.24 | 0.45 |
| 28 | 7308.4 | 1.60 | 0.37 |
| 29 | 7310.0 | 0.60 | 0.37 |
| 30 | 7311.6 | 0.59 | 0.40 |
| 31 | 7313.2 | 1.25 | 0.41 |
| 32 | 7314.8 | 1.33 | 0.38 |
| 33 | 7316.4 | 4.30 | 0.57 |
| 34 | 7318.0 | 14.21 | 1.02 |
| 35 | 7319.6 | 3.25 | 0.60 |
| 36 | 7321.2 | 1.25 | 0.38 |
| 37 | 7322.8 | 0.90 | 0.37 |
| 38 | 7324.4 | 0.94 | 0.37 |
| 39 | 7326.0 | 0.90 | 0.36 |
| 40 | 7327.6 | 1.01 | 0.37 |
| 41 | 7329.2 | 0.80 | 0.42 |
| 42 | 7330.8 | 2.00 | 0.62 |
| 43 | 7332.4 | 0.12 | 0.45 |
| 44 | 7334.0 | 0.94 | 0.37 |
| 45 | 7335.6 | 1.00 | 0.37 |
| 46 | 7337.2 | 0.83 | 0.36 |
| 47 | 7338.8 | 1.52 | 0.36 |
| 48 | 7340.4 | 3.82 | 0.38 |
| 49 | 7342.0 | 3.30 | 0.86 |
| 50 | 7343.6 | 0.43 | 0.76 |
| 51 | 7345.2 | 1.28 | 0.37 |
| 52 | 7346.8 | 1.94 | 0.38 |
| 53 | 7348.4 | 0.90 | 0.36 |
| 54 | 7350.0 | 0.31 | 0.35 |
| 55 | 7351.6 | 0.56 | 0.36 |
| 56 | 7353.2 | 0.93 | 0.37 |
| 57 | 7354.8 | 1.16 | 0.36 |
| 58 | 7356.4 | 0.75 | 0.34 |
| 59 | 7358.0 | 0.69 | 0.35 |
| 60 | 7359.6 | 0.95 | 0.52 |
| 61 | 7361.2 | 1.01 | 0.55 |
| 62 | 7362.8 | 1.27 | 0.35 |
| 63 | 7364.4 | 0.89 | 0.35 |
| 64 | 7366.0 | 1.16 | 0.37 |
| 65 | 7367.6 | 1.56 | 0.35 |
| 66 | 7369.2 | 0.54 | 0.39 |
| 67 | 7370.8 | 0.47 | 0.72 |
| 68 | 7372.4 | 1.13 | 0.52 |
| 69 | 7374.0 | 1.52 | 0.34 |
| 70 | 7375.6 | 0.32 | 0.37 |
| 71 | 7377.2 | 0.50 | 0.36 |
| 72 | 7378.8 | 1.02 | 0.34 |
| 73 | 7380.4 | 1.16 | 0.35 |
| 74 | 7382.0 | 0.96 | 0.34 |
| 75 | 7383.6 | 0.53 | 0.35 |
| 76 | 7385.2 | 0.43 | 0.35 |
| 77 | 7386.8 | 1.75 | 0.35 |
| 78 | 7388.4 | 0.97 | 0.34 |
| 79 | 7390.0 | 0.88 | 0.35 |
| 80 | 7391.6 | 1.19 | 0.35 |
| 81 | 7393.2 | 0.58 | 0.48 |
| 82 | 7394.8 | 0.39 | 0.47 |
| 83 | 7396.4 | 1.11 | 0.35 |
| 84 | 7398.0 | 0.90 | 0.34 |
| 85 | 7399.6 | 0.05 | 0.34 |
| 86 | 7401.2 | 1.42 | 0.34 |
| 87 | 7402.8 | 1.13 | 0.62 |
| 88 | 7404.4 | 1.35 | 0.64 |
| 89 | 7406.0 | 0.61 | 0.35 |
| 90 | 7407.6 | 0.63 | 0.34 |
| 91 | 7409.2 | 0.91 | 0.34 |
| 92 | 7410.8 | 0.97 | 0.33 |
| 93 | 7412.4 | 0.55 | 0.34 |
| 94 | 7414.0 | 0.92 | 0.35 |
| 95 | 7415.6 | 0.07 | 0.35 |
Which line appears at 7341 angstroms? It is [N II] 6583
